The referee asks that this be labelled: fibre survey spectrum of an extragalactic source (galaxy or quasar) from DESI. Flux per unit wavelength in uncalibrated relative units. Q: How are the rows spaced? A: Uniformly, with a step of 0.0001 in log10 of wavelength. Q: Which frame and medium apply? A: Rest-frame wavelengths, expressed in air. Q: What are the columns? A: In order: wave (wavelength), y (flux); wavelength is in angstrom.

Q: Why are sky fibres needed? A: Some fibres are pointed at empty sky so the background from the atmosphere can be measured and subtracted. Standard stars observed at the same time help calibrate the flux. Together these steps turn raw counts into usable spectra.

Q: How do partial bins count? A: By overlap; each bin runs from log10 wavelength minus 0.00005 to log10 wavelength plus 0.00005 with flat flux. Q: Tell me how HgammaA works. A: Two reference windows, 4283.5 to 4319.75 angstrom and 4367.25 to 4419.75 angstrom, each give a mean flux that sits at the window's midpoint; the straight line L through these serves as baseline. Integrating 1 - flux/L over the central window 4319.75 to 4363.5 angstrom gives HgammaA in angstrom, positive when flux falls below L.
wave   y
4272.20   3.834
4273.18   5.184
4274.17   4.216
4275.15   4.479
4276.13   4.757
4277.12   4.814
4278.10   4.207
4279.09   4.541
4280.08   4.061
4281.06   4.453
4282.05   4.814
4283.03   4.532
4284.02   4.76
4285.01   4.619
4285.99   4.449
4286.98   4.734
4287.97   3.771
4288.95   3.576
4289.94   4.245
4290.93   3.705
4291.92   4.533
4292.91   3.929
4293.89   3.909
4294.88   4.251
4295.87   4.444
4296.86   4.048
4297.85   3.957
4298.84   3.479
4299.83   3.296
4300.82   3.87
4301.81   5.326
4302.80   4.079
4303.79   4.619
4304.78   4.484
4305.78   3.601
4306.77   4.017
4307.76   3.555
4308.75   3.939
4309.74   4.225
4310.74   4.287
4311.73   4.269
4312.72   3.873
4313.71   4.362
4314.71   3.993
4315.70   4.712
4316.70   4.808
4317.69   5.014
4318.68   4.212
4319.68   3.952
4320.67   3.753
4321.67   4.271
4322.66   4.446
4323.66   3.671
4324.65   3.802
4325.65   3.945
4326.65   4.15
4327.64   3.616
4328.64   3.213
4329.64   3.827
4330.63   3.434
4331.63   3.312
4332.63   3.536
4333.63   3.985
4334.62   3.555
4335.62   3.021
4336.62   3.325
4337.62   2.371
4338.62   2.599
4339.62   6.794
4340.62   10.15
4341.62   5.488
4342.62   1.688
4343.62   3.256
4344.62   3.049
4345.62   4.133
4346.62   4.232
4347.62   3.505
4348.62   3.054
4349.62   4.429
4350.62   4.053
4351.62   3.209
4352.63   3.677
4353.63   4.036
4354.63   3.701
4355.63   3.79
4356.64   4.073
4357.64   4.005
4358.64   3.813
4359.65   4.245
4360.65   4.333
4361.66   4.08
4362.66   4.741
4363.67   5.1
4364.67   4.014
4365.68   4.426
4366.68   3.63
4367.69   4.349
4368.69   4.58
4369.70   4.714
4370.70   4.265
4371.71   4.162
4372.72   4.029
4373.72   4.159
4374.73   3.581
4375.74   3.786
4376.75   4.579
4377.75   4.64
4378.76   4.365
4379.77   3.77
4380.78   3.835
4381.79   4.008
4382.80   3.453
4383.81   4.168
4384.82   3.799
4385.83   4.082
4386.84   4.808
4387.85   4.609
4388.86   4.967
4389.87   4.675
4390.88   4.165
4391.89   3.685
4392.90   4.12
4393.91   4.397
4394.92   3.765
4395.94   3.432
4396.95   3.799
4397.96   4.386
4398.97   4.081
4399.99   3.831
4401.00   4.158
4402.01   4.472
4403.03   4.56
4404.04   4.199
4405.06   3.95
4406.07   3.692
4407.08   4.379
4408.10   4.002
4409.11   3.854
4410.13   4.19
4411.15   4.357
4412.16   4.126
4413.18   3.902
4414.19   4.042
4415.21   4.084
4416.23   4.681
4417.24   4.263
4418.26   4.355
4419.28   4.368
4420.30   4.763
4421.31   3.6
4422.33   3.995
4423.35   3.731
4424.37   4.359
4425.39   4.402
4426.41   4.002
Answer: 2.42 angstrom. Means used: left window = 4.19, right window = 4.17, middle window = 3.95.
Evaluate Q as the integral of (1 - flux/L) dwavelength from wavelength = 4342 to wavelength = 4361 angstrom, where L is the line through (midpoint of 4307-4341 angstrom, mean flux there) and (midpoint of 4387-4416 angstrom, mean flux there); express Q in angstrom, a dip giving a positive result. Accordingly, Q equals 1.9 angstrom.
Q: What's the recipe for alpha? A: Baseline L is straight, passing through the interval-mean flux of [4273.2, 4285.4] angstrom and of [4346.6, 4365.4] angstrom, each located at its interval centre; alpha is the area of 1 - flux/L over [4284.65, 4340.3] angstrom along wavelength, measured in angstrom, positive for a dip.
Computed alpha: 3.6 angstrom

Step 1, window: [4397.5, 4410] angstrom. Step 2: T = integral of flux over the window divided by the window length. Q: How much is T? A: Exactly 4.13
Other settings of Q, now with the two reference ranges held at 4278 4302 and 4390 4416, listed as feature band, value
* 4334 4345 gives 0.1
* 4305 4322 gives 0.0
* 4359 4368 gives -0.4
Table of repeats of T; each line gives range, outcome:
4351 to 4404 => 4.14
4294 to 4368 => 4.05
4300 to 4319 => 4.26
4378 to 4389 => 4.15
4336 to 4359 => 4.01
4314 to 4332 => 4.01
